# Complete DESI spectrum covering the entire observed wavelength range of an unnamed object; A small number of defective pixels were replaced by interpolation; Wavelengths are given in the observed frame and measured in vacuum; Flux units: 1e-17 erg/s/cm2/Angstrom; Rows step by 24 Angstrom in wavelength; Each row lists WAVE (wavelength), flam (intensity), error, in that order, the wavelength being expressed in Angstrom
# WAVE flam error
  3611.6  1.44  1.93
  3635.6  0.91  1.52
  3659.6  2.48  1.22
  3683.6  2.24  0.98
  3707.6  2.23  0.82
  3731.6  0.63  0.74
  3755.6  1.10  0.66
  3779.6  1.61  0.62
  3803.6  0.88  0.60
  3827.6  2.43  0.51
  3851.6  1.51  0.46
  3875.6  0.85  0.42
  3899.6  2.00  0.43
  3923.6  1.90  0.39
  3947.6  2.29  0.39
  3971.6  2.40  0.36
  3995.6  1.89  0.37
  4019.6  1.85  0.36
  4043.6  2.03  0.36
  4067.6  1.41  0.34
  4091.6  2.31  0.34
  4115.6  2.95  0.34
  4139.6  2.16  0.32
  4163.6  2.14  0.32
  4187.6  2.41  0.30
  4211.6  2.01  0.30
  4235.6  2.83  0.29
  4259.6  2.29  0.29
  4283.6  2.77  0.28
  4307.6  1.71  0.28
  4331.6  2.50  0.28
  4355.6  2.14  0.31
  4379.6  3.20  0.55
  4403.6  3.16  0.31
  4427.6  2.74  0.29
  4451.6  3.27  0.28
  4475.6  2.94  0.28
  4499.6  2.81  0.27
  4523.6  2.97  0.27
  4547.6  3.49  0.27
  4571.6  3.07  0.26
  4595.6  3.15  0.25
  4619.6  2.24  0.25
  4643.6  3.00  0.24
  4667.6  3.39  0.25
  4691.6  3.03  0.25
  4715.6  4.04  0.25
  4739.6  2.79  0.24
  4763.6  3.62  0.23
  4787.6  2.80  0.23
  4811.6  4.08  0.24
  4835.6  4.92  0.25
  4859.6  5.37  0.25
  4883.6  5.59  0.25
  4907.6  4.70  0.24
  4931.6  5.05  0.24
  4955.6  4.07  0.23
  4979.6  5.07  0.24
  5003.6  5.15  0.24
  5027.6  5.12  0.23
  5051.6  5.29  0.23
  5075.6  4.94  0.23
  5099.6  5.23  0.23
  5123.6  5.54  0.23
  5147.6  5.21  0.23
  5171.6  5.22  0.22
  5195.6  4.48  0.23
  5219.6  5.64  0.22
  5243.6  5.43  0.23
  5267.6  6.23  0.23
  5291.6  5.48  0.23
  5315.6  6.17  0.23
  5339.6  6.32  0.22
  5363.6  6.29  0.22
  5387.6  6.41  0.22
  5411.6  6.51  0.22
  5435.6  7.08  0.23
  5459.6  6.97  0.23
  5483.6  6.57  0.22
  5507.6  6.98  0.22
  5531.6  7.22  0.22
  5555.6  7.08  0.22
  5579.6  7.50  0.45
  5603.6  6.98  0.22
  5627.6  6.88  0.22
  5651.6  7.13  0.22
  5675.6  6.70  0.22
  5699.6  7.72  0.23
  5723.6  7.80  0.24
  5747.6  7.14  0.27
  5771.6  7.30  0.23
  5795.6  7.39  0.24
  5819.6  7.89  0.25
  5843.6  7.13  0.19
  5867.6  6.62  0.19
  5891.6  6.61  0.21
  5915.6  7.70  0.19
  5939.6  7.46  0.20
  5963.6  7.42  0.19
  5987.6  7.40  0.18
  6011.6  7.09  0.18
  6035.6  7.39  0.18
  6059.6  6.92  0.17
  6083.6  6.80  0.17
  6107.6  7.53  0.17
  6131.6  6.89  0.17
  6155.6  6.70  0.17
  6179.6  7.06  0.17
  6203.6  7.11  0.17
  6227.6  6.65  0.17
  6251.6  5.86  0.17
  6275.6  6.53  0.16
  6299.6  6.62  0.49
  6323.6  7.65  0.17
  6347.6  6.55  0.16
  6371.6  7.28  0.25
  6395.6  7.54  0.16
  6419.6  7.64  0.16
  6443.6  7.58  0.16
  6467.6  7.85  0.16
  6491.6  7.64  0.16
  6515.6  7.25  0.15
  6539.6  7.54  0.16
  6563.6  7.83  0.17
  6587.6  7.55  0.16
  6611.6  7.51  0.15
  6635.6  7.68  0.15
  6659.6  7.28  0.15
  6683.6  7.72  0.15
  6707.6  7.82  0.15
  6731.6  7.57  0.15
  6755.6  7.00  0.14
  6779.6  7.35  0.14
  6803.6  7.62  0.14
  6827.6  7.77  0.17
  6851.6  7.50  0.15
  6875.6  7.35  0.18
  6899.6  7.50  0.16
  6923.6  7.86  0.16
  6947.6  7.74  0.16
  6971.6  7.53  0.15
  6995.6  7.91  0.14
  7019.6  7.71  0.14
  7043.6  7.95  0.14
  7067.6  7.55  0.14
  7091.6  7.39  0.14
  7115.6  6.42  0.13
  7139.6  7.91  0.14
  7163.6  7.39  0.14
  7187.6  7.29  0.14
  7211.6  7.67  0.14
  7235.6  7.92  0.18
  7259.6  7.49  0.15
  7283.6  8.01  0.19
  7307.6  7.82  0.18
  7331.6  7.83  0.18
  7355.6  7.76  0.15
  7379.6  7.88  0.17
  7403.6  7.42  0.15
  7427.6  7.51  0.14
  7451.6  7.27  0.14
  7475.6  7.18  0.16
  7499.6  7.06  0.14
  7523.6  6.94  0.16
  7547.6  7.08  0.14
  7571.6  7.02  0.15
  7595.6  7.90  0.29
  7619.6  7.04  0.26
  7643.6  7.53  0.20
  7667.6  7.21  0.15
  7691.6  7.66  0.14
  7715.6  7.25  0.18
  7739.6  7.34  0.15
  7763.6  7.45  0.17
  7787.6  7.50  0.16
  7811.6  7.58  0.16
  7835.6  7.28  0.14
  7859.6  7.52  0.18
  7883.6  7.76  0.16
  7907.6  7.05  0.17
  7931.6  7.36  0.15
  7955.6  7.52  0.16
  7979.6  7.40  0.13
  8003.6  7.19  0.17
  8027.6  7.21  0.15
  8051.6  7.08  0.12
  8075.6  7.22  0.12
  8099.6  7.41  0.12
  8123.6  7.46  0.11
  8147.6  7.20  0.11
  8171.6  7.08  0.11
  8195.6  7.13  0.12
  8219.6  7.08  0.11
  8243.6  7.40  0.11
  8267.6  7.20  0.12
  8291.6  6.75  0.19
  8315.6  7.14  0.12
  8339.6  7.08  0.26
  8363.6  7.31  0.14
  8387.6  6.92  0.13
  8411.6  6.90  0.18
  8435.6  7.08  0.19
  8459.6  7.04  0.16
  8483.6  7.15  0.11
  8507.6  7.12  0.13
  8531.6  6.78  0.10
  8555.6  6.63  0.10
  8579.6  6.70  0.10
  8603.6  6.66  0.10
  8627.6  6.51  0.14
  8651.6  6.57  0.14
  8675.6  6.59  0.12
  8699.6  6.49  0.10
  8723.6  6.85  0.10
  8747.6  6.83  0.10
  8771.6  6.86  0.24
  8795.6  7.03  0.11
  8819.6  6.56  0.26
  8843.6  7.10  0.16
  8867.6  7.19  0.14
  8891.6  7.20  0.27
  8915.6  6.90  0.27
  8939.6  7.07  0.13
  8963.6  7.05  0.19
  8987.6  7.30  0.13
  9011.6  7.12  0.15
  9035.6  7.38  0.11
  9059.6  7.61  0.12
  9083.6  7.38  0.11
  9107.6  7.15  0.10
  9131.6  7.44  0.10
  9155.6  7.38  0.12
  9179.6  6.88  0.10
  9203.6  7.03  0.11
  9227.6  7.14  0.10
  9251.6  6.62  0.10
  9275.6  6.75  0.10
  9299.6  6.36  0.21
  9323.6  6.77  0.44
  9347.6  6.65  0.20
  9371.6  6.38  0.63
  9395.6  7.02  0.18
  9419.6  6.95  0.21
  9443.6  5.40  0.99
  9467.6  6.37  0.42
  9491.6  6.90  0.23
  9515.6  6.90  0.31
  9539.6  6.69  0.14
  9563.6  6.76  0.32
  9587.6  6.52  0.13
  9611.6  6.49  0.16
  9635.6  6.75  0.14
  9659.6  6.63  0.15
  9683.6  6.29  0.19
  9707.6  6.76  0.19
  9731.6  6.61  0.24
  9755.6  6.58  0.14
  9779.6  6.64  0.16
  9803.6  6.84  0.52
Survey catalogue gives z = 0.206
